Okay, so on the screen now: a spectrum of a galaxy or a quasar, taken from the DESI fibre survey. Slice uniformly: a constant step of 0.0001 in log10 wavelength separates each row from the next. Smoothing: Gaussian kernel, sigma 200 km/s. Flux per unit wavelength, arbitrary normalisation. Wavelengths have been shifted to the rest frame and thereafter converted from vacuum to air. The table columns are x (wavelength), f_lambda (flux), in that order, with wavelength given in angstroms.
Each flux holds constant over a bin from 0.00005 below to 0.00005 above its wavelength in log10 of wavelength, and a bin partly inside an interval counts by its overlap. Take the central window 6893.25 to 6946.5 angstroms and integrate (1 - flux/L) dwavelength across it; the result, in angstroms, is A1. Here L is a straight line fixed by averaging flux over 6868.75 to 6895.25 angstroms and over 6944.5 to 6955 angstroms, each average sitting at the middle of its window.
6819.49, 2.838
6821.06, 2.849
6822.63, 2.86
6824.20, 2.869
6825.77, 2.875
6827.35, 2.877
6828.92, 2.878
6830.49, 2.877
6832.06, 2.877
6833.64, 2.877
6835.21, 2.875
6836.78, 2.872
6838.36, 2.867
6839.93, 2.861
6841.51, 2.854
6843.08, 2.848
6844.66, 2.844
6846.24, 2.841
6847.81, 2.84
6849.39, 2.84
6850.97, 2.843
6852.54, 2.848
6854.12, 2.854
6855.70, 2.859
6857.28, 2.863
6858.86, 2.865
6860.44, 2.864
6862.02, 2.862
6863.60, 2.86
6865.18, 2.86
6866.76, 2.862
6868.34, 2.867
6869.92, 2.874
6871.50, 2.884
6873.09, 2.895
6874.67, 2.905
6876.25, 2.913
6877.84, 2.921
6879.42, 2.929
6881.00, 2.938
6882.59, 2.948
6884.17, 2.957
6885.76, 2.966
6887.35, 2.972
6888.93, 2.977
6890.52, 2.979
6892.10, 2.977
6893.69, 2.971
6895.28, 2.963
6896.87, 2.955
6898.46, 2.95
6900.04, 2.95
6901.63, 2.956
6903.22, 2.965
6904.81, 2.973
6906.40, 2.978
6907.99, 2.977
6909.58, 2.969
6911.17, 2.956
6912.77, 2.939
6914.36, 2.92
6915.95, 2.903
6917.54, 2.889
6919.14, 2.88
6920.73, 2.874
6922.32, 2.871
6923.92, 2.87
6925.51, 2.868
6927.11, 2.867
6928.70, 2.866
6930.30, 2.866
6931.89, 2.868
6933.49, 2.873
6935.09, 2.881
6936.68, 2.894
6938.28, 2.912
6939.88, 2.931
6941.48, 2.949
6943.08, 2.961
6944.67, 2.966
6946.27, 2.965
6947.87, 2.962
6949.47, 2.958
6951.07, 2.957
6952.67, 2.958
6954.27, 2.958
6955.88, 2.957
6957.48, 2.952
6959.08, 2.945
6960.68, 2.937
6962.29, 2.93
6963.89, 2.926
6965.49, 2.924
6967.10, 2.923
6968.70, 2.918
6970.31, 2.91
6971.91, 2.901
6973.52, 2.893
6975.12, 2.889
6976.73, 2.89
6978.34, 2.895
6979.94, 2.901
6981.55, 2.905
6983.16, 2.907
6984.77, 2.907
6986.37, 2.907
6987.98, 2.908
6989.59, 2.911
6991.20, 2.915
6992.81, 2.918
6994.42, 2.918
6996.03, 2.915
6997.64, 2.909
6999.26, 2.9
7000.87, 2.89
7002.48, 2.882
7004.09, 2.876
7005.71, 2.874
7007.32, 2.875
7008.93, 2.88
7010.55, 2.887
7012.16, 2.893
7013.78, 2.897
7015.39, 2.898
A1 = 0.5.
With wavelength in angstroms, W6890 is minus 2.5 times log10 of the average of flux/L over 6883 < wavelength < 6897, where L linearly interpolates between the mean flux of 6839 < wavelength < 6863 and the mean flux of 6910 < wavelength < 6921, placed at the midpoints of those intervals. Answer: -0.030 mag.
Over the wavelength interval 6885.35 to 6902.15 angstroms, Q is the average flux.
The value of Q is 2.97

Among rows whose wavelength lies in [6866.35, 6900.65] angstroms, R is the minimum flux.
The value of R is 2.862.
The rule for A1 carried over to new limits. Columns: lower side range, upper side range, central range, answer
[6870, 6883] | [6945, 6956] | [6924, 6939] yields 0.35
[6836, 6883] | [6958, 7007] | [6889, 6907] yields -0.52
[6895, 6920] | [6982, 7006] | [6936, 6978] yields -0.18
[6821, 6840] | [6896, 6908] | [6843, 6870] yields 0.47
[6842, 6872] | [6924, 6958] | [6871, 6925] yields -0.92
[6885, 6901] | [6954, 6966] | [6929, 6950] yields 0.20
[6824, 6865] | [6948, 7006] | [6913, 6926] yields 0.02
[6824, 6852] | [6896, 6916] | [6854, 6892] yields 0.06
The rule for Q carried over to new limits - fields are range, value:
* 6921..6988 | 2.91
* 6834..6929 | 2.9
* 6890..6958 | 2.93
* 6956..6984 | 2.92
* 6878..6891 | 2.96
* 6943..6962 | 2.96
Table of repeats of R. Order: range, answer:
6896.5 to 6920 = 2.88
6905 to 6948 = 2.866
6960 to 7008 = 2.874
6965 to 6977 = 2.889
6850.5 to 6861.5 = 2.843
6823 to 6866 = 2.84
